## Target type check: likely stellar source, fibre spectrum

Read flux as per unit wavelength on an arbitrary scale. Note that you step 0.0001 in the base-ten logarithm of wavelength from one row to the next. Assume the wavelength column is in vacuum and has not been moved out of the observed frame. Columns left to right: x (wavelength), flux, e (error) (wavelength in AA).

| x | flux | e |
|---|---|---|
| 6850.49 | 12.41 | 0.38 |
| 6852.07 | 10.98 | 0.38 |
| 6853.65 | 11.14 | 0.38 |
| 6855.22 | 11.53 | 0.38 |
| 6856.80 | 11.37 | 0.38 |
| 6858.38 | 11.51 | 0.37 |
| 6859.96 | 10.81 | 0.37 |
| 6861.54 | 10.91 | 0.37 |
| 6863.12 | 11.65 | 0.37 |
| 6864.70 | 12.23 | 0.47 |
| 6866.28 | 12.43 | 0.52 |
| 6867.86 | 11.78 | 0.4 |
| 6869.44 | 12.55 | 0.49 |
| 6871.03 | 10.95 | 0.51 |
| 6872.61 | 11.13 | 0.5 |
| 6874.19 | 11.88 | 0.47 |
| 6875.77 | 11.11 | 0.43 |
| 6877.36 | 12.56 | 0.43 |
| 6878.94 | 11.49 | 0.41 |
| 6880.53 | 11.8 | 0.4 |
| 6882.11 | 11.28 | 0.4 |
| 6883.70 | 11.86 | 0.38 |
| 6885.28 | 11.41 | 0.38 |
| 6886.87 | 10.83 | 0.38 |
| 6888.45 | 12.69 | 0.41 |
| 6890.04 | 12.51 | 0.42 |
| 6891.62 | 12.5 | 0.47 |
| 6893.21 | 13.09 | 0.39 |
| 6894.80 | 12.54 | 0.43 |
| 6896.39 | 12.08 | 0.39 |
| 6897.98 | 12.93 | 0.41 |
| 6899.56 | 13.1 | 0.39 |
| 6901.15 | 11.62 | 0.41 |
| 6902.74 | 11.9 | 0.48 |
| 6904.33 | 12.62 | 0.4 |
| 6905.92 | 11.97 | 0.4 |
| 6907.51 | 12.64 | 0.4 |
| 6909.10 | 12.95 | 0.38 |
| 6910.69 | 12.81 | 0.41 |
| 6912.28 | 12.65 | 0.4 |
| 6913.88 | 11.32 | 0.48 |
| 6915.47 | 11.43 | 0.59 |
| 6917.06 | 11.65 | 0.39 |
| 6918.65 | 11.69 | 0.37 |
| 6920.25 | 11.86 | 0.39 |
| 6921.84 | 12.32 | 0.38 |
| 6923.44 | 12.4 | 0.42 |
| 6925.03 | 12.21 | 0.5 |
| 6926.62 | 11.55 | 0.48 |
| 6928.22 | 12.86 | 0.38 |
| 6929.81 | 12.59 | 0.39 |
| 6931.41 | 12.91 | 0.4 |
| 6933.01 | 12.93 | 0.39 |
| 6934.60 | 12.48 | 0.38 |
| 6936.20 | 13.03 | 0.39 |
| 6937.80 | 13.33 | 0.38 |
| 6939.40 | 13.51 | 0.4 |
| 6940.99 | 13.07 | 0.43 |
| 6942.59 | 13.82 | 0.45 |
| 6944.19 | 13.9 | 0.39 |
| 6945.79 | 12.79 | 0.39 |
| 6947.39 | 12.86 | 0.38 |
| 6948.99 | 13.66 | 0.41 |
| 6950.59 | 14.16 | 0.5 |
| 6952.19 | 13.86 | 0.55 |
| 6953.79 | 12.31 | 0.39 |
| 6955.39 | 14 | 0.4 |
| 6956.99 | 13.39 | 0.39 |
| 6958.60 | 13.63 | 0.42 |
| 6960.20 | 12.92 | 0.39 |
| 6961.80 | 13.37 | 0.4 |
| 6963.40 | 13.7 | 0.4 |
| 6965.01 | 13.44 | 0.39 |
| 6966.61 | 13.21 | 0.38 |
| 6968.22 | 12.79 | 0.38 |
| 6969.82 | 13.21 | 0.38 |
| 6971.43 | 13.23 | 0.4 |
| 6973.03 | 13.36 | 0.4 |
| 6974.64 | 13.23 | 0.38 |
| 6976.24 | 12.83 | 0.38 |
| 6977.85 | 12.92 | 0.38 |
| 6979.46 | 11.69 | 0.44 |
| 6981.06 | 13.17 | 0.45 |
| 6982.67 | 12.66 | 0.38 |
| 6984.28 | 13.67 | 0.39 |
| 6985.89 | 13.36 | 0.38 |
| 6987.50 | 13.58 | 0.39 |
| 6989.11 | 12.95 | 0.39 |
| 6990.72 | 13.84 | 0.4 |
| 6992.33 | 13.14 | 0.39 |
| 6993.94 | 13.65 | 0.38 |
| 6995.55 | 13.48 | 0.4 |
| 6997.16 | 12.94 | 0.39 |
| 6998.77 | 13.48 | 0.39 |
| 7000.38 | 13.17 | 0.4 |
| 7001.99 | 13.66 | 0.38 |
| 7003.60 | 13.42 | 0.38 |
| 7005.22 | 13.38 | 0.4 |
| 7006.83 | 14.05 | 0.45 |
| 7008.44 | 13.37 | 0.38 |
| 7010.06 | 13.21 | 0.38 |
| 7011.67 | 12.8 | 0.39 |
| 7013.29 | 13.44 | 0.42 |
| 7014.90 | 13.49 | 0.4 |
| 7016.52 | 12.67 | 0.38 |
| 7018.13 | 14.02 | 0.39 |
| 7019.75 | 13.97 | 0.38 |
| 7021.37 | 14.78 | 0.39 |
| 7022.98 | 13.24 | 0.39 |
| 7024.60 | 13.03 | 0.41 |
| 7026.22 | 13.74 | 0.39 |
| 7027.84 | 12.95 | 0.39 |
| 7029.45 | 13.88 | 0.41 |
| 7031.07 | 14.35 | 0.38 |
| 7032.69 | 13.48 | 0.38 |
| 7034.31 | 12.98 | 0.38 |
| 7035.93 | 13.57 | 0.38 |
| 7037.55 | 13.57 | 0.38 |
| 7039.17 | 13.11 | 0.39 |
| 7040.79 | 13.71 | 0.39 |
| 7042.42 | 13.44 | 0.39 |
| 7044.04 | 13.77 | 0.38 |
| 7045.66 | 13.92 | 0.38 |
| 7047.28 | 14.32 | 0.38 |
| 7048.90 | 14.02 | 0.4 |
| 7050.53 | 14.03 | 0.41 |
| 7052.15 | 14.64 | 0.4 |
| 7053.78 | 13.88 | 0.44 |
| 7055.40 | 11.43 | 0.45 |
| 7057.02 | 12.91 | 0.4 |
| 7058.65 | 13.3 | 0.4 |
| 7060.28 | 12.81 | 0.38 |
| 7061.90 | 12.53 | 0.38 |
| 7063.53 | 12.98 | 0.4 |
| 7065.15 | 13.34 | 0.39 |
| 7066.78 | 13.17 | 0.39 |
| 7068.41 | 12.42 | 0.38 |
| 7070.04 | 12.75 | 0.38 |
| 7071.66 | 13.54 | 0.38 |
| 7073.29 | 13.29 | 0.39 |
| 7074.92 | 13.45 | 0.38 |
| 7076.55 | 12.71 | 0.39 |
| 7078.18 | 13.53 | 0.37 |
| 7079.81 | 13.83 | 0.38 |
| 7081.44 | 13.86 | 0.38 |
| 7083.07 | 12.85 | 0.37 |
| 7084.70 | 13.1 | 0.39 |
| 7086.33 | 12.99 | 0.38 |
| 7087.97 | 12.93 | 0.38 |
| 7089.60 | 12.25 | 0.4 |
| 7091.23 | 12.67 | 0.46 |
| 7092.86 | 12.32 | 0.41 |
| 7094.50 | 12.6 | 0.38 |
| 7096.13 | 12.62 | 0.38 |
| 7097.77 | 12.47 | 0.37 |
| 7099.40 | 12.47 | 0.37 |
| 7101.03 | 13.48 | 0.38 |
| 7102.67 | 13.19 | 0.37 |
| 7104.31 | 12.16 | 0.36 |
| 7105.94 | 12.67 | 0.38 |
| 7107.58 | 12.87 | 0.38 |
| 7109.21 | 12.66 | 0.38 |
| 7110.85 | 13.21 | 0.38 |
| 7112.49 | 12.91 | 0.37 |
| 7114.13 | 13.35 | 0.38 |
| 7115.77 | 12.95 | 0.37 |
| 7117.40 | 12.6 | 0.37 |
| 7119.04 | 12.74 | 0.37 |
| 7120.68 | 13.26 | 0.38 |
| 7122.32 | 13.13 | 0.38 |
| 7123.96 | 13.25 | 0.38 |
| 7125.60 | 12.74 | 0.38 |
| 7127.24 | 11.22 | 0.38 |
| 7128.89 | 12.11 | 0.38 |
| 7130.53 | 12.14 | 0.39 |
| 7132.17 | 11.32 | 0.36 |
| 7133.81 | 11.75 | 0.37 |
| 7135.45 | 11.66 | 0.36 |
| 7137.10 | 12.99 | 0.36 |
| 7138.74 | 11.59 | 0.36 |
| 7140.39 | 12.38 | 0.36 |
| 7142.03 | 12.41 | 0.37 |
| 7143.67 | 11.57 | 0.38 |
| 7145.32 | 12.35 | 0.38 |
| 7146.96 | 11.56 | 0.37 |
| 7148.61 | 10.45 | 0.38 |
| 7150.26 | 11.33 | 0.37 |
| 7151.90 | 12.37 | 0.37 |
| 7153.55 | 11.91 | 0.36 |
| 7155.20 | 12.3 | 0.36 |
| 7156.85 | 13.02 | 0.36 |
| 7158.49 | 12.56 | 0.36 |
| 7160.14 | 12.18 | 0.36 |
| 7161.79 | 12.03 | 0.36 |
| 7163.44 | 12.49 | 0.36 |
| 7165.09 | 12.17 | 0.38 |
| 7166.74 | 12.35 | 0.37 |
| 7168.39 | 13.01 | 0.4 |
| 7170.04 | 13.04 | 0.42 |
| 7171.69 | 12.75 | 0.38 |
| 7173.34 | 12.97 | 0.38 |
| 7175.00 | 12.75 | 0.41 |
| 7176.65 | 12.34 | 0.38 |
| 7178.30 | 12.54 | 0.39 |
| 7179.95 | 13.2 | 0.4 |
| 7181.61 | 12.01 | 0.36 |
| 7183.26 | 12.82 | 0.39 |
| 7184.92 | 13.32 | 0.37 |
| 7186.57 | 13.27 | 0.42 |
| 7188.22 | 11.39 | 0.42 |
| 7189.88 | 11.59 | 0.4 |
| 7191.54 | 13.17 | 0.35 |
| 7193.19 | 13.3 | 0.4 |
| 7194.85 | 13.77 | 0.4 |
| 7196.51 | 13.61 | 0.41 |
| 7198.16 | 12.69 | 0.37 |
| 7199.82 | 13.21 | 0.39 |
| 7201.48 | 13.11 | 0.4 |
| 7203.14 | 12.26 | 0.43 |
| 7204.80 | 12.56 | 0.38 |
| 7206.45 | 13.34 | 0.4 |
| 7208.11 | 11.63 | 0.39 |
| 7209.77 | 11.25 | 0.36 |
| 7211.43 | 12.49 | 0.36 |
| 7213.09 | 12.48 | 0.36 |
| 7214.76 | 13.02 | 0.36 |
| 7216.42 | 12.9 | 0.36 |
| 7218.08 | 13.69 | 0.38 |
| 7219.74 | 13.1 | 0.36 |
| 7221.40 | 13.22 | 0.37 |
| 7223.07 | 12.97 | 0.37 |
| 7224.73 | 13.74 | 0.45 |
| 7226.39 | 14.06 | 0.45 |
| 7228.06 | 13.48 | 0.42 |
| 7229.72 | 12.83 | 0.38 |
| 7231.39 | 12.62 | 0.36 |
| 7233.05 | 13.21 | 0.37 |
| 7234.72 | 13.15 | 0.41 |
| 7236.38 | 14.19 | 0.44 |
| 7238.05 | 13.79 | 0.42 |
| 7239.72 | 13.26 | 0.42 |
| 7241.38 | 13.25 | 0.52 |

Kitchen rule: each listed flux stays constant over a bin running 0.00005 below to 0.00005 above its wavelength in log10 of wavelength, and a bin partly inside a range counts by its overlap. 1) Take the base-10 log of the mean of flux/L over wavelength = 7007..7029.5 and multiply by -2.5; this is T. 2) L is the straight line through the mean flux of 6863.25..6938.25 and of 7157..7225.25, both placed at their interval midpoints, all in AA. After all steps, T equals -0.09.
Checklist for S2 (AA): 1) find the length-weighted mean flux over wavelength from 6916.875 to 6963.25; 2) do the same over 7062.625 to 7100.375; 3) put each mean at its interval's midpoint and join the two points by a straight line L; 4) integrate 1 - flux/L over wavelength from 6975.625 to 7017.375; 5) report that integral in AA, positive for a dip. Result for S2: -0.9 AA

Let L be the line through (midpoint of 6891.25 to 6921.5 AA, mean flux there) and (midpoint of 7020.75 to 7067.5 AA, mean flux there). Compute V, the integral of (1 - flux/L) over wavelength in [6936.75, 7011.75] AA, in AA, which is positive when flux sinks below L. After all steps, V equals -2.6 AA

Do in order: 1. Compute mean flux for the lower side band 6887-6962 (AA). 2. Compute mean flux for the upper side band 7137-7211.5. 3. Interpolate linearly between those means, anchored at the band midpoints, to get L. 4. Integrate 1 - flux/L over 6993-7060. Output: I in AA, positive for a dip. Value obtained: -4.8 AA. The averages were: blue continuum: 12.7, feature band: 13.5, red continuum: 12.5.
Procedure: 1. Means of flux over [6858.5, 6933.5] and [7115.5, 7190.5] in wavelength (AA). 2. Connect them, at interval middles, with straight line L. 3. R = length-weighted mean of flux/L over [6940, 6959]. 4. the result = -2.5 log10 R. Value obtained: -0.114 mag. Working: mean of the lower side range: 12.1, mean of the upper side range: 12.3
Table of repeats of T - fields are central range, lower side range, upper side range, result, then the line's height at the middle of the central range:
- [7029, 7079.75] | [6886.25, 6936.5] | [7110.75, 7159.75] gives -0.091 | 12.3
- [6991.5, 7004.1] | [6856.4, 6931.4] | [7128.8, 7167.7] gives -0.116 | 12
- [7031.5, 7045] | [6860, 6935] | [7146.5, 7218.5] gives -0.098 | 12.3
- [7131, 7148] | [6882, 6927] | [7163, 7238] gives 0.069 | 12.7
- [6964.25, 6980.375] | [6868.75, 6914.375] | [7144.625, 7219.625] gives -0.066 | 12.2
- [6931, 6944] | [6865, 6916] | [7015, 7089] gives -0.061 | 12.5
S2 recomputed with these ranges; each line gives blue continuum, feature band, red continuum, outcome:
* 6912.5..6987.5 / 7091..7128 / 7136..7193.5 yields -0.7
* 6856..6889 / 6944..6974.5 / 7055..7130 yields -3.1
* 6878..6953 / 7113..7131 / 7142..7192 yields -0.5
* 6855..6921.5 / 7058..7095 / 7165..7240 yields -1.4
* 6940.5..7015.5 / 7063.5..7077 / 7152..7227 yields 0.0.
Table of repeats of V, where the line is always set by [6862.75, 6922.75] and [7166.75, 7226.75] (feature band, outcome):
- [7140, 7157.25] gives 1.06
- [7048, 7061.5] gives -0.96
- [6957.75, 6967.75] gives -0.92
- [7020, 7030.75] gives -1.10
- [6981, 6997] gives -1.36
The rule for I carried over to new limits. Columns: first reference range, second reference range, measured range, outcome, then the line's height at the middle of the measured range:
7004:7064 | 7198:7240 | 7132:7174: 3.2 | 13.2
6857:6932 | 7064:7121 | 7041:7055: -1.3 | 12.7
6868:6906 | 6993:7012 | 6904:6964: -1.1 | 12.6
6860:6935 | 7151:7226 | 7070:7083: -0.9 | 12.5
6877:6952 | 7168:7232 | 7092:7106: 0.1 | 12.7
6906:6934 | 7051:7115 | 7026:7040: -0.8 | 12.8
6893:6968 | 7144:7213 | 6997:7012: -0.8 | 12.7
